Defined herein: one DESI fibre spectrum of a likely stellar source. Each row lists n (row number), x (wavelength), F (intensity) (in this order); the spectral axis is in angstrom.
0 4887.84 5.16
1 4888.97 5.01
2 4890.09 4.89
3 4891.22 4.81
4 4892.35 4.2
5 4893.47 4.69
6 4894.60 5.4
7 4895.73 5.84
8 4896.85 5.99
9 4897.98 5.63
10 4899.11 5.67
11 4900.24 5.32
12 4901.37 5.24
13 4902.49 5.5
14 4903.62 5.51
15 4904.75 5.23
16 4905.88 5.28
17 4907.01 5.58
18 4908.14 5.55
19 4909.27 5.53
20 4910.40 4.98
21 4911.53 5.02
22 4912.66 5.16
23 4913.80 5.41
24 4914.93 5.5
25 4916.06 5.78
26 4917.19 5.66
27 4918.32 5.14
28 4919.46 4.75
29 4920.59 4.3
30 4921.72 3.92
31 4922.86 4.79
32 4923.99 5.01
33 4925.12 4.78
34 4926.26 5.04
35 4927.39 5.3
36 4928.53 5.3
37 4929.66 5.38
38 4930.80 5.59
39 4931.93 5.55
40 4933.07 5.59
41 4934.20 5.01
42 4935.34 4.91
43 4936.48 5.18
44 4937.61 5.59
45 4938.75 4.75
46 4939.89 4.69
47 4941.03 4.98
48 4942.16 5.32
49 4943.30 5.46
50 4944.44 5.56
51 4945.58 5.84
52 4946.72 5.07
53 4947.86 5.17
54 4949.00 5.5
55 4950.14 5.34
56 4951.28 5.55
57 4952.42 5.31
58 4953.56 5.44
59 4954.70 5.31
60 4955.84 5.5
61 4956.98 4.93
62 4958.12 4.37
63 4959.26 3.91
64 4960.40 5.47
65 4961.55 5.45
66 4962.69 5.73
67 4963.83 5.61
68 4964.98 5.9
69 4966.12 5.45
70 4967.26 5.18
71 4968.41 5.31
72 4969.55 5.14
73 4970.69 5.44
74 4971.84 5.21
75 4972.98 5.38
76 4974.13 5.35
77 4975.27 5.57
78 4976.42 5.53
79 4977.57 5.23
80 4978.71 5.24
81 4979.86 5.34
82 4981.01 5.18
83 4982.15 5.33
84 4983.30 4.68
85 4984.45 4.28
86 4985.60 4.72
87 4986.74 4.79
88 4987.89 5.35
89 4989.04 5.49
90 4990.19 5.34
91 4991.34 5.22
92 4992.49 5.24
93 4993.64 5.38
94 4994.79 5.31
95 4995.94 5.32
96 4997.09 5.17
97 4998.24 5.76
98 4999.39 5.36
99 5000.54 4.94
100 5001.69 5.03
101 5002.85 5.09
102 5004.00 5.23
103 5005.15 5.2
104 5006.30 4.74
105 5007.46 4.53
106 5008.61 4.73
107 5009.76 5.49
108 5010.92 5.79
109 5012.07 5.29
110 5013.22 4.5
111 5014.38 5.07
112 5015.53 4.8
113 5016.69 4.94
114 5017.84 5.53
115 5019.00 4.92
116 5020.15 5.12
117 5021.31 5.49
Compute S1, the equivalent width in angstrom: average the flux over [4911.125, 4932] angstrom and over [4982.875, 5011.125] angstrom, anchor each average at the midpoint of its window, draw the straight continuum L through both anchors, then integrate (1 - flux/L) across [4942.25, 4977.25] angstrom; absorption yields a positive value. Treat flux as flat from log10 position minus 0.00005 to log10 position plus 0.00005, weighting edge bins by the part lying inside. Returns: -1.5 angstrom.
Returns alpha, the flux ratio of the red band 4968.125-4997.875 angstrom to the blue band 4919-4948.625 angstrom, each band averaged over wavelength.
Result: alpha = 1.0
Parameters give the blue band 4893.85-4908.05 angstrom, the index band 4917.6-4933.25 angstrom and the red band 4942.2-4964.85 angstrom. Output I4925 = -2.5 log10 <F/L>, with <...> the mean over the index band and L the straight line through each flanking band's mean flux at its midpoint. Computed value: 0.08 mag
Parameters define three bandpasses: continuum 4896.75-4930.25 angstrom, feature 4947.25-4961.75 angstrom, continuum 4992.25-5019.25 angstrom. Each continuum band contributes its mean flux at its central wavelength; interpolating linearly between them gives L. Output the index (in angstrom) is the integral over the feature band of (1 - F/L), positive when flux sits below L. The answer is 0.1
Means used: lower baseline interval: 5.23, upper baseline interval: 5.14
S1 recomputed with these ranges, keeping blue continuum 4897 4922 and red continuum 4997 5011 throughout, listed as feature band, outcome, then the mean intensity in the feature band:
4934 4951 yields 0.0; 5.23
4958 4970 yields -0.1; 5.26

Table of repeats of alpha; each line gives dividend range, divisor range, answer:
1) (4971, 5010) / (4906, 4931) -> 1.00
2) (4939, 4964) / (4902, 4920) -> 0.98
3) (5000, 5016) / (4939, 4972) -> 0.95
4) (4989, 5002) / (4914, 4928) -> 1.06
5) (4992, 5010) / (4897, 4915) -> 0.96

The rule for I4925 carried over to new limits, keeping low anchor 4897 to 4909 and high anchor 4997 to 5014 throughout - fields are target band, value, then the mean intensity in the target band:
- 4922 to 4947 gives 0.03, 5.2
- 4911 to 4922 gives 0.07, 5.09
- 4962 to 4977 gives -0.04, 5.45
